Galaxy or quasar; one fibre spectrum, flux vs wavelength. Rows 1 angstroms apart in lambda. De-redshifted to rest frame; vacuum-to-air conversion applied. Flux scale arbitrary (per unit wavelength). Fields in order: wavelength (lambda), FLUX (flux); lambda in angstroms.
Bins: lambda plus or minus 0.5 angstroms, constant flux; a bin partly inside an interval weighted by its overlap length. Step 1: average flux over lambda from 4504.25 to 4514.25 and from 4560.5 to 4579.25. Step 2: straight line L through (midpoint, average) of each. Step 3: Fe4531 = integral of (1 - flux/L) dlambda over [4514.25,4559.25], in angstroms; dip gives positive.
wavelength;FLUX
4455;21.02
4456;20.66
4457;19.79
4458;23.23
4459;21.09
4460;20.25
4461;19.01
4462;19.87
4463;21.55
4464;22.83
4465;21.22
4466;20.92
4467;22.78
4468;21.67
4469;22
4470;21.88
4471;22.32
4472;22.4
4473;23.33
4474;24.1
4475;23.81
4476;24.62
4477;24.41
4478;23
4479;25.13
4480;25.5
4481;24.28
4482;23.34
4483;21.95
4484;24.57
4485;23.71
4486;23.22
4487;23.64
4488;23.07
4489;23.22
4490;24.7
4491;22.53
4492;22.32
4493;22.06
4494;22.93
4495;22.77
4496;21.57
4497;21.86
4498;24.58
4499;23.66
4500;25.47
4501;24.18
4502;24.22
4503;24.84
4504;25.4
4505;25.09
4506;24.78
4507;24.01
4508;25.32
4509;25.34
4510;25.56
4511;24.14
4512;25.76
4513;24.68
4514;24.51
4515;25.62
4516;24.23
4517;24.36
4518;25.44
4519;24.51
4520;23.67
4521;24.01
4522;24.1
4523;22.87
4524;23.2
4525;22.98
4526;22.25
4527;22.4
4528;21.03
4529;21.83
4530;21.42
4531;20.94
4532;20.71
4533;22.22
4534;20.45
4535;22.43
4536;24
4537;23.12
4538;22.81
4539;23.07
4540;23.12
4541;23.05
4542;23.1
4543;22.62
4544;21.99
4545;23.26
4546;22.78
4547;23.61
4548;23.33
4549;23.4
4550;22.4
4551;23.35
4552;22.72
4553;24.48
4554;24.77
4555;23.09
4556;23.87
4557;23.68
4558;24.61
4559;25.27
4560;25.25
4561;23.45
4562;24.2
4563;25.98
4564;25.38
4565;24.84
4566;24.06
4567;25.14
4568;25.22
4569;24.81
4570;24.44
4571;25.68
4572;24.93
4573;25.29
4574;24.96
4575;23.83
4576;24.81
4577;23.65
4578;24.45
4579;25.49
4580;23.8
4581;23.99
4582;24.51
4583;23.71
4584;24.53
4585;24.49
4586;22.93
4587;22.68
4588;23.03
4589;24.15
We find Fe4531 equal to 3.08 angstroms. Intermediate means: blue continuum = 24.9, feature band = 23.2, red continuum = 24.8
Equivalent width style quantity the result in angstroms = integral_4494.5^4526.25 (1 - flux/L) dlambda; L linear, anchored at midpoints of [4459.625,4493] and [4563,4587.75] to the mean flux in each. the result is -1.1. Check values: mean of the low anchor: 22.8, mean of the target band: 24.2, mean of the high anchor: 24.5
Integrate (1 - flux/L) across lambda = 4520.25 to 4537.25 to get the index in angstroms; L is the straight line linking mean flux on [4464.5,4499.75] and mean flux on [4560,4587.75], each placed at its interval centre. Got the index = 1.0 angstroms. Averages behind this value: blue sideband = 23.1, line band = 22.4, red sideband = 24.5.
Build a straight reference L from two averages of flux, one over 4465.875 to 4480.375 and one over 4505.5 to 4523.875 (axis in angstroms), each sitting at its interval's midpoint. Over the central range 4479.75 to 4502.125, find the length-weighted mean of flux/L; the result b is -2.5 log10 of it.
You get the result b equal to 0.018 mag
